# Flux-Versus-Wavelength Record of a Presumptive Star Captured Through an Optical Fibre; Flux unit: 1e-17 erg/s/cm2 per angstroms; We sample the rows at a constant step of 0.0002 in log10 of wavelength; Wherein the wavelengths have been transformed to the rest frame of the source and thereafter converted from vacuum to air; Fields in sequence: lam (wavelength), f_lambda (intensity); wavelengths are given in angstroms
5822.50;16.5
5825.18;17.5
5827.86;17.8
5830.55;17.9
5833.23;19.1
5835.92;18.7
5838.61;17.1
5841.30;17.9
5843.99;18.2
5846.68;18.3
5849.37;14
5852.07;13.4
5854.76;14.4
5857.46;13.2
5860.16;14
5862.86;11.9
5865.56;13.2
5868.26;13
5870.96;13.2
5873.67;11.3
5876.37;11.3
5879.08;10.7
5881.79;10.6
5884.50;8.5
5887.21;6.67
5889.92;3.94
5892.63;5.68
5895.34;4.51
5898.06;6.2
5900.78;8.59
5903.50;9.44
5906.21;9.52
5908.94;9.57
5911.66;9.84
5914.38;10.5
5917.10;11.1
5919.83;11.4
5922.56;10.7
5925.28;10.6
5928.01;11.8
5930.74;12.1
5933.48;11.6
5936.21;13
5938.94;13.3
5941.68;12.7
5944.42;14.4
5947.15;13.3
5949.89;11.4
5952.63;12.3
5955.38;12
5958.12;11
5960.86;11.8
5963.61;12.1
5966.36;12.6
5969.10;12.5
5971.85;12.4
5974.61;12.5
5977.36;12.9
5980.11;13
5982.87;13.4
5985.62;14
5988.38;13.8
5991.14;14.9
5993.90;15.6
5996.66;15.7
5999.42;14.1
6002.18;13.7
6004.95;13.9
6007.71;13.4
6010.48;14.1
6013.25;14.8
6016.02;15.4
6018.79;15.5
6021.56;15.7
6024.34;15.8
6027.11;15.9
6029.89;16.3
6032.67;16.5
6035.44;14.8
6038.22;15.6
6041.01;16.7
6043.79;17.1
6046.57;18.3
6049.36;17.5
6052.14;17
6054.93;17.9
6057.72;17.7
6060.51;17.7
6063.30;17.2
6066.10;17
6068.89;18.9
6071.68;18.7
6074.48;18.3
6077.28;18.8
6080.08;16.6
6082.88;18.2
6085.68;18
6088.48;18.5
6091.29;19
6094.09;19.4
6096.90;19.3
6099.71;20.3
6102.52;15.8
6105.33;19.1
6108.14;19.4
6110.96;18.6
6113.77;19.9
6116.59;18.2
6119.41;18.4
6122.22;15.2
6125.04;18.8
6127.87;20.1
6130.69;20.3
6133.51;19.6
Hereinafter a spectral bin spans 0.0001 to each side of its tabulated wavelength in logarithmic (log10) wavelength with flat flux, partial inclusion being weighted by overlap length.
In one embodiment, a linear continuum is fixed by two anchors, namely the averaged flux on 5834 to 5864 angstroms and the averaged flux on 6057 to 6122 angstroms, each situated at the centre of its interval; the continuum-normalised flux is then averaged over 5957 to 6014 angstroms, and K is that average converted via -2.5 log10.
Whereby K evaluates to 0.27 mag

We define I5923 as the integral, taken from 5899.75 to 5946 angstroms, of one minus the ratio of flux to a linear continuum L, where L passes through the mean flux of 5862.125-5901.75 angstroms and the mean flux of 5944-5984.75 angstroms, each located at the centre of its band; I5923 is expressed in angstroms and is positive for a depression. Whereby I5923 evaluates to -1.4 angstroms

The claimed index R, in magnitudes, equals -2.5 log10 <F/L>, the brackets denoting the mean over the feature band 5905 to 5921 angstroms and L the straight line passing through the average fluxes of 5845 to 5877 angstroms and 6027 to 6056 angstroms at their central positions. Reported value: 0.37 mag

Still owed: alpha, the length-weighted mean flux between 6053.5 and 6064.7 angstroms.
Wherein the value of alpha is 17.6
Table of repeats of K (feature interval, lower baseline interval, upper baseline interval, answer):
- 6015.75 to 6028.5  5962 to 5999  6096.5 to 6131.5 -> -0.040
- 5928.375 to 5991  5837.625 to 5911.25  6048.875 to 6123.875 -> 0.116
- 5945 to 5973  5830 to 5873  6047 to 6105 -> 0.339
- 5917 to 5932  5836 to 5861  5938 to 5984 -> 0.202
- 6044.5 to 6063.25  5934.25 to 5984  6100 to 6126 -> -0.101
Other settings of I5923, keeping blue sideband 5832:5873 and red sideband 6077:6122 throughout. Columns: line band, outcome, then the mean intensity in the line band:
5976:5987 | 2.3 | 13.3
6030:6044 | 1.3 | 16.1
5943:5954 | 2.4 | 12.9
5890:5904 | 8.3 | 6.46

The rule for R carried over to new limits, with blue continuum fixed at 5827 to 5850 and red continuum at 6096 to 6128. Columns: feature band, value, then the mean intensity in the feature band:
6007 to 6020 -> 0.24 mag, 14.7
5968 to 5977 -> 0.40 mag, 12.5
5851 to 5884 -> 0.40 mag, 12.4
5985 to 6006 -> 0.25 mag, 14.5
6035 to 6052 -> 0.09 mag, 16.8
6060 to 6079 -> 0.02 mag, 18.1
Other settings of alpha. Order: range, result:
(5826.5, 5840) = 18.1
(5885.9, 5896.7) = 5.2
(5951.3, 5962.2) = 11.8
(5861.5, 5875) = 12.5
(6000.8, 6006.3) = 13.8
